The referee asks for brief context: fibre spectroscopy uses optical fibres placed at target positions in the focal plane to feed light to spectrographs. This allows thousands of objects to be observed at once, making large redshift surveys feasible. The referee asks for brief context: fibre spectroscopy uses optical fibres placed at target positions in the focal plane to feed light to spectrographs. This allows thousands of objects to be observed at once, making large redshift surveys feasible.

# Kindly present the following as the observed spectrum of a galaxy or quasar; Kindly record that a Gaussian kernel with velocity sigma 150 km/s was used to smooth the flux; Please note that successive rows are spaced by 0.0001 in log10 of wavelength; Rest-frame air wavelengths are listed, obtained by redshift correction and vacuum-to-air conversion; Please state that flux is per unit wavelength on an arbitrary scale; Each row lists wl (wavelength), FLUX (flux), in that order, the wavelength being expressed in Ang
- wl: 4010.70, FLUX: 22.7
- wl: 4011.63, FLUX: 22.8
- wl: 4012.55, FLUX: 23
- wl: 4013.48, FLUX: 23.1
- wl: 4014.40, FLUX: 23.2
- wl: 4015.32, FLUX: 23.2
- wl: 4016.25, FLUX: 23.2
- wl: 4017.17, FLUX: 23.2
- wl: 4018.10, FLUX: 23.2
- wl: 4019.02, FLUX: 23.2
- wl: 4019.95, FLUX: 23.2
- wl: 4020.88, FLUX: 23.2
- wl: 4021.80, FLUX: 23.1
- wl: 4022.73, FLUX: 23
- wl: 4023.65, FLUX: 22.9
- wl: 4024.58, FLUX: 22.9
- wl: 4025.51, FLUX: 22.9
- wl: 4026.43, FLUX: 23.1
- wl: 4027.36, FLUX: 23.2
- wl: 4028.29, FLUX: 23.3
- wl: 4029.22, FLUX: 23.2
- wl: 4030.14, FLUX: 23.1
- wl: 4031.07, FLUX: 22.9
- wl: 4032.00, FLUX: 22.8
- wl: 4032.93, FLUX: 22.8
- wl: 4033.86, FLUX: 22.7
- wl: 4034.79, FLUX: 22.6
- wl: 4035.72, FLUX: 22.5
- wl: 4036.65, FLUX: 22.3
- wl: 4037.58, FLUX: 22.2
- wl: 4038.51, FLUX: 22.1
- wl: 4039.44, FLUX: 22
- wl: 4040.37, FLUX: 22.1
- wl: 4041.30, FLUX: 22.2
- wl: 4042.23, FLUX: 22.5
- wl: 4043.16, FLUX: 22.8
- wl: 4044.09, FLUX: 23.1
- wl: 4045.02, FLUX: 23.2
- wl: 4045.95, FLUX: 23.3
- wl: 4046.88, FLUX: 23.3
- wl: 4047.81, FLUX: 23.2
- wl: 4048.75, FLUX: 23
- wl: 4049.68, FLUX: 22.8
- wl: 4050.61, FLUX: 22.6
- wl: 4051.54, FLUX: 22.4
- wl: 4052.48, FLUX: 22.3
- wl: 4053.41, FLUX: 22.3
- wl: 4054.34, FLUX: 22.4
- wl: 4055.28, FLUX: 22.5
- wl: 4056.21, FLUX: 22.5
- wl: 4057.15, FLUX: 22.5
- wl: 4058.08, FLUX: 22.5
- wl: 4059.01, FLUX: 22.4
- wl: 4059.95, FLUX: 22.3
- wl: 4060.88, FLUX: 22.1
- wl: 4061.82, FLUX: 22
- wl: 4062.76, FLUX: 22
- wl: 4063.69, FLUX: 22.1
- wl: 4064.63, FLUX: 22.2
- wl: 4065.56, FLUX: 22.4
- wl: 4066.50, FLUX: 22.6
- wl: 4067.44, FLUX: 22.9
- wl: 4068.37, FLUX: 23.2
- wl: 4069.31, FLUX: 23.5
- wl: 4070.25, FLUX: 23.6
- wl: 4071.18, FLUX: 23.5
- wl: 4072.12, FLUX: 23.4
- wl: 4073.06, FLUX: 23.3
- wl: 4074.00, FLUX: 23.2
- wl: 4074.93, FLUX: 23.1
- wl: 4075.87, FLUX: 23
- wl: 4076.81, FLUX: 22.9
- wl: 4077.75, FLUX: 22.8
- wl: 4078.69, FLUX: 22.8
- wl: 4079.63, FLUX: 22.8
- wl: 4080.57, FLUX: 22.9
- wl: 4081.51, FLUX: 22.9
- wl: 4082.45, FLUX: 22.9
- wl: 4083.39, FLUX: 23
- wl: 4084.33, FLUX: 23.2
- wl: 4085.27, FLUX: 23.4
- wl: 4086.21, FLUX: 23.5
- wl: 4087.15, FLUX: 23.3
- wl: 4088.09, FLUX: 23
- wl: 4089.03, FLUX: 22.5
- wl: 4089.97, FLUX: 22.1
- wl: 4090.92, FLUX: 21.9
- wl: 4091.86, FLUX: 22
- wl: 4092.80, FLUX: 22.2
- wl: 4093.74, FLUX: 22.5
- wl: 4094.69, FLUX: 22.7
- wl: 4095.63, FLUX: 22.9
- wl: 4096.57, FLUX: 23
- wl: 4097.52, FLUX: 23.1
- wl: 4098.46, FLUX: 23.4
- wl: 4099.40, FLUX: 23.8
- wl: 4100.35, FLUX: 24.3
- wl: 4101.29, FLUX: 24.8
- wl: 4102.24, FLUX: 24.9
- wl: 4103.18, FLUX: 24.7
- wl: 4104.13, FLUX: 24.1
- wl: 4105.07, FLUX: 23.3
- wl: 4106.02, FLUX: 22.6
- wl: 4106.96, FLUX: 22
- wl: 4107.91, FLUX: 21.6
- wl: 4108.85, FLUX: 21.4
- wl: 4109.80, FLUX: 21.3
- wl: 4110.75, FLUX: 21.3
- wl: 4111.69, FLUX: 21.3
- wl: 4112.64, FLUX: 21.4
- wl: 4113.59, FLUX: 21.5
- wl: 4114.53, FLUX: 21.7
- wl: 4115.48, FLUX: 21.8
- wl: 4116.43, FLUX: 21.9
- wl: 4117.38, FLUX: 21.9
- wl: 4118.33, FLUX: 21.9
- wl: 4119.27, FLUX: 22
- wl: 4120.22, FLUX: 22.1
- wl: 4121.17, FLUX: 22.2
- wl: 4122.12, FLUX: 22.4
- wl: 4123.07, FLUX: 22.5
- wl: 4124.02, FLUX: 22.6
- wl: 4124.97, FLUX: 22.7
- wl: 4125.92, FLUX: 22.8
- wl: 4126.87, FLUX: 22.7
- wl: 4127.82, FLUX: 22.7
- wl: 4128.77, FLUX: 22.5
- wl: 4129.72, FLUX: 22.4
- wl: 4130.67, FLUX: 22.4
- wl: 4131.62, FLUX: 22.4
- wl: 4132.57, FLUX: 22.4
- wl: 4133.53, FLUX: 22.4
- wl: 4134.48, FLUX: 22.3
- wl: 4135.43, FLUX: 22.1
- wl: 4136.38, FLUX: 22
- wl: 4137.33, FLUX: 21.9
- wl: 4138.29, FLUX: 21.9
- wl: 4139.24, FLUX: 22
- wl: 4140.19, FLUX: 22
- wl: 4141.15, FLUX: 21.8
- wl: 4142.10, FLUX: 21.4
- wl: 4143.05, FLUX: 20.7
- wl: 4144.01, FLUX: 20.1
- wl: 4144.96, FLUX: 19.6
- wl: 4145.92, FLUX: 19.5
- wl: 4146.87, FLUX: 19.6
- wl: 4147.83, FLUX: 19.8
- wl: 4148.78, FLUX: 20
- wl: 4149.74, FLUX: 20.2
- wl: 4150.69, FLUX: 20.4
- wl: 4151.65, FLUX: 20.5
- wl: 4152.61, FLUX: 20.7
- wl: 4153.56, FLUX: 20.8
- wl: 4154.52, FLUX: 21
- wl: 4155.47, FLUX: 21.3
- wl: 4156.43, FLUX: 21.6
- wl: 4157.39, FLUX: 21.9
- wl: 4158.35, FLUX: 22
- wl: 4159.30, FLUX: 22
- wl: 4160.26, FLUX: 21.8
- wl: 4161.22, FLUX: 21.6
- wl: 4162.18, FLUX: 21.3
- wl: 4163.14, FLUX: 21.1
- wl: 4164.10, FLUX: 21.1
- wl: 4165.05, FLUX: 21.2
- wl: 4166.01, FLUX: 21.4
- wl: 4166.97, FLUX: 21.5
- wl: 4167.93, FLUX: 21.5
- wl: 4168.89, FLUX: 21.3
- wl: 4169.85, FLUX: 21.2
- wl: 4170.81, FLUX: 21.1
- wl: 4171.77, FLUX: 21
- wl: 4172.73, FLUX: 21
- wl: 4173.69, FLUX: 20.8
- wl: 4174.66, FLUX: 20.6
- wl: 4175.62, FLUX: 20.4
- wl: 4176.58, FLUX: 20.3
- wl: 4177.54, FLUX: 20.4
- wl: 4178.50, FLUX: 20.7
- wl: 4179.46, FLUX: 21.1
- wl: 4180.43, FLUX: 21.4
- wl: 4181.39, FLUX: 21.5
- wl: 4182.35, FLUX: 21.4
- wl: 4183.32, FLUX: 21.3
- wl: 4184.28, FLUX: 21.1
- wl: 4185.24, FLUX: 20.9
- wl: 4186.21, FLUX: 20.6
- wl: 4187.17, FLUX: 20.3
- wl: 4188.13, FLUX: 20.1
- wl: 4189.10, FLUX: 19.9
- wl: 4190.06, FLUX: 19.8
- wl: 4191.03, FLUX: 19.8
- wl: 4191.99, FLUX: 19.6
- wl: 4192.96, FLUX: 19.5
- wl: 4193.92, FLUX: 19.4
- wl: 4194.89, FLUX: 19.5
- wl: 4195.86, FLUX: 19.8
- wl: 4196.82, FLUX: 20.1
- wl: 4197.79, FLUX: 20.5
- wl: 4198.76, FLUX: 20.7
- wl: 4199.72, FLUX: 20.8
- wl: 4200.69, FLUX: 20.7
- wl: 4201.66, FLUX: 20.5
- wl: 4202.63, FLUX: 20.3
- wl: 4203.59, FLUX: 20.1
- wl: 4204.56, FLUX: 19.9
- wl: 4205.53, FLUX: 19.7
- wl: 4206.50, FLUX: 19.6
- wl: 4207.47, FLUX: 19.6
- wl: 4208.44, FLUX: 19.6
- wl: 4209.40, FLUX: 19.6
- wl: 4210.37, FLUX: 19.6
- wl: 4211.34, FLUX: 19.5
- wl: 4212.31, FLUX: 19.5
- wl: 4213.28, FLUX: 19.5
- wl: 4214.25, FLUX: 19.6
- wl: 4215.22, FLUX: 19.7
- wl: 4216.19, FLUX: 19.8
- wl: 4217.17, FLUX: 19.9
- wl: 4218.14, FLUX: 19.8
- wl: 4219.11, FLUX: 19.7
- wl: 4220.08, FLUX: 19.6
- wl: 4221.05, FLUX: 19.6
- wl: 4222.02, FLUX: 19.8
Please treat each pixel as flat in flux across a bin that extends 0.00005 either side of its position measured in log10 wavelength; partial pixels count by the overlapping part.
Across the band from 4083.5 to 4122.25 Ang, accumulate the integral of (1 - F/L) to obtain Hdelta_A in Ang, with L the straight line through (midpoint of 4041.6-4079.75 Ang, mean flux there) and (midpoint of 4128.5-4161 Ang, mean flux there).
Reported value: -1.0 Ang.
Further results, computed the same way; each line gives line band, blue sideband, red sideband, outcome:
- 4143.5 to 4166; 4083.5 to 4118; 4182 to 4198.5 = 0.35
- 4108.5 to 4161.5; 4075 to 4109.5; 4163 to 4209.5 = 0.68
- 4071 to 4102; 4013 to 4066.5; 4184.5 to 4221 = -1.59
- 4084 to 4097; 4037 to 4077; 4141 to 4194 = -0.36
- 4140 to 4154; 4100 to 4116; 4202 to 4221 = 0.69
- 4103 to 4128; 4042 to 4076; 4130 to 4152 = -0.59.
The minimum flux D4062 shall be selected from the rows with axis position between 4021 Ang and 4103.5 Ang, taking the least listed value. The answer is 21.9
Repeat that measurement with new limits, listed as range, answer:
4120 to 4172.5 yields 19.5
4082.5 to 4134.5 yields 21.3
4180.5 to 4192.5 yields 19.6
